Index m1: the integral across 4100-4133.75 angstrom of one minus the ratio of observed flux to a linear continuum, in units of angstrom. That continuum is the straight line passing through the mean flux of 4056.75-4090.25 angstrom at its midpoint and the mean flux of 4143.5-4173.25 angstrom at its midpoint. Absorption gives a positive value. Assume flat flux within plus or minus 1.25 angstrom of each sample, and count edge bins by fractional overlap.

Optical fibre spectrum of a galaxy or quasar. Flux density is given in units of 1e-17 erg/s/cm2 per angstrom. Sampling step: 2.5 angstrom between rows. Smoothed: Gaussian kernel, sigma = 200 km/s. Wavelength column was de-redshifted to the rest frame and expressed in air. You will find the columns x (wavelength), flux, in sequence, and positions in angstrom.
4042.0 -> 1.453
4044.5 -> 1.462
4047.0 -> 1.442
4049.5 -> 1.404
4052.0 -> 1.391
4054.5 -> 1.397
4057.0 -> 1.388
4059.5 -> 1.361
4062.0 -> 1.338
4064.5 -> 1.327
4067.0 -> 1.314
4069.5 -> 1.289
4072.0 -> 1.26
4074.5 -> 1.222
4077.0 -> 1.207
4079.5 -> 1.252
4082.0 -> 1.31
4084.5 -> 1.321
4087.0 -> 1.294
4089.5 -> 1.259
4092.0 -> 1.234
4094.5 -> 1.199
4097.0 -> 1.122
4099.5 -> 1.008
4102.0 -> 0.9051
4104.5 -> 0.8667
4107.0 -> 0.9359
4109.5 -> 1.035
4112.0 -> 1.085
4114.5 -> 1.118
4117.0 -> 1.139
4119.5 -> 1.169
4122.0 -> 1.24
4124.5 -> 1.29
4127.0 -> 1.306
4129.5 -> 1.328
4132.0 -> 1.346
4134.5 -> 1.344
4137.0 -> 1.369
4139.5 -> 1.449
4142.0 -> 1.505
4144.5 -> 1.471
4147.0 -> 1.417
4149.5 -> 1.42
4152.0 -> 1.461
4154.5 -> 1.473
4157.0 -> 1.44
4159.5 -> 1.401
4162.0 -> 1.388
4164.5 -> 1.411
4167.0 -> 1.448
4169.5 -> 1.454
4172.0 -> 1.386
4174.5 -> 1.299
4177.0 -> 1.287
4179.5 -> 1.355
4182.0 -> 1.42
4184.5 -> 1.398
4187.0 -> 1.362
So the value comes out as 5.7 angstrom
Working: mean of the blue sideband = 1.29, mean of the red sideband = 1.43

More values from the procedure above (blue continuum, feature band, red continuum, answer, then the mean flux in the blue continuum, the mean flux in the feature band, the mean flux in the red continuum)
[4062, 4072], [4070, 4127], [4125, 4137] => 6.8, 1.31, 1.16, 1.33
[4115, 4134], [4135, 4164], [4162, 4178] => -2.3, 1.26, 1.43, 1.38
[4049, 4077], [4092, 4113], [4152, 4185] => 5.0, 1.33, 1.03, 1.4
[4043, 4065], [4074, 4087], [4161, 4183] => 1.1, 1.39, 1.27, 1.38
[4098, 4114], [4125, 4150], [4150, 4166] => -2.8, 0.982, 1.39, 1.43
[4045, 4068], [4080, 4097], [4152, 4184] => 1.5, 1.38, 1.26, 1.4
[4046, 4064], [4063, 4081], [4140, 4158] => 1.7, 1.39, 1.27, 1.46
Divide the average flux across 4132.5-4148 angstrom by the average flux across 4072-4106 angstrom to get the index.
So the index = 1.2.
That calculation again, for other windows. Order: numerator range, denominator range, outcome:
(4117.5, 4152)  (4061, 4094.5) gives 1.06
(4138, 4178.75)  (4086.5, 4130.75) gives 1.25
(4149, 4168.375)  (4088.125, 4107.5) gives 1.33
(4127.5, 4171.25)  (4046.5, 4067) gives 1.03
